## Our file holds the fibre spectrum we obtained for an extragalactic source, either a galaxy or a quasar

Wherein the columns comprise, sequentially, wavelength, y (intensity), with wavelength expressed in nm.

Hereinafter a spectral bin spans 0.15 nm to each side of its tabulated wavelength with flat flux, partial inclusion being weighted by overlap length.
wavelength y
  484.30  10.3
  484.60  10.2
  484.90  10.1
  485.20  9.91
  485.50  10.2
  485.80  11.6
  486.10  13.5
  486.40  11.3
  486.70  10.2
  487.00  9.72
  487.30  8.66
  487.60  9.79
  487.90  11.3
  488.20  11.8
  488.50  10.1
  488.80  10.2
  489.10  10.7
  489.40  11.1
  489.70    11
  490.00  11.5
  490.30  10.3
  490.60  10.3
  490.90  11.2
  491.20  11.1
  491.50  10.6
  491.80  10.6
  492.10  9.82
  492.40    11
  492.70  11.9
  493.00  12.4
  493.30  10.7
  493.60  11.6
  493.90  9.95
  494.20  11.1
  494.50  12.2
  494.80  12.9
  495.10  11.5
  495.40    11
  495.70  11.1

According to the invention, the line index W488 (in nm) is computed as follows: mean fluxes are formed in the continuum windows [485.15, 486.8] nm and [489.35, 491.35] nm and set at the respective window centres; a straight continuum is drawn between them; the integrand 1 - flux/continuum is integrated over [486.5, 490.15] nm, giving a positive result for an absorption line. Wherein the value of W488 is 0.18 nm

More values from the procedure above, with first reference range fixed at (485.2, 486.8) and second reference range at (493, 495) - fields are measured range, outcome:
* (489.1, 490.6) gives 0.06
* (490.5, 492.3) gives 0.12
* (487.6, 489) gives 0.07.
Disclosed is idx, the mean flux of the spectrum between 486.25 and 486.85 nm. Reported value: 10.7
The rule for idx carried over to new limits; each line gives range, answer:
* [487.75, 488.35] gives 11.5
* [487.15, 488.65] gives 10.3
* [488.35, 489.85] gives 10.6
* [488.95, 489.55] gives 10.9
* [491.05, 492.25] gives 10.5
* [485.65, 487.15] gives 11.3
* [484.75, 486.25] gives 11.1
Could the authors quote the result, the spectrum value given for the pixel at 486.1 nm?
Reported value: 13.5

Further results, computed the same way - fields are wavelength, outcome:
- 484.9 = 10.1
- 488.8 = 10.2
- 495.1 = 11.5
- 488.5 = 10.1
